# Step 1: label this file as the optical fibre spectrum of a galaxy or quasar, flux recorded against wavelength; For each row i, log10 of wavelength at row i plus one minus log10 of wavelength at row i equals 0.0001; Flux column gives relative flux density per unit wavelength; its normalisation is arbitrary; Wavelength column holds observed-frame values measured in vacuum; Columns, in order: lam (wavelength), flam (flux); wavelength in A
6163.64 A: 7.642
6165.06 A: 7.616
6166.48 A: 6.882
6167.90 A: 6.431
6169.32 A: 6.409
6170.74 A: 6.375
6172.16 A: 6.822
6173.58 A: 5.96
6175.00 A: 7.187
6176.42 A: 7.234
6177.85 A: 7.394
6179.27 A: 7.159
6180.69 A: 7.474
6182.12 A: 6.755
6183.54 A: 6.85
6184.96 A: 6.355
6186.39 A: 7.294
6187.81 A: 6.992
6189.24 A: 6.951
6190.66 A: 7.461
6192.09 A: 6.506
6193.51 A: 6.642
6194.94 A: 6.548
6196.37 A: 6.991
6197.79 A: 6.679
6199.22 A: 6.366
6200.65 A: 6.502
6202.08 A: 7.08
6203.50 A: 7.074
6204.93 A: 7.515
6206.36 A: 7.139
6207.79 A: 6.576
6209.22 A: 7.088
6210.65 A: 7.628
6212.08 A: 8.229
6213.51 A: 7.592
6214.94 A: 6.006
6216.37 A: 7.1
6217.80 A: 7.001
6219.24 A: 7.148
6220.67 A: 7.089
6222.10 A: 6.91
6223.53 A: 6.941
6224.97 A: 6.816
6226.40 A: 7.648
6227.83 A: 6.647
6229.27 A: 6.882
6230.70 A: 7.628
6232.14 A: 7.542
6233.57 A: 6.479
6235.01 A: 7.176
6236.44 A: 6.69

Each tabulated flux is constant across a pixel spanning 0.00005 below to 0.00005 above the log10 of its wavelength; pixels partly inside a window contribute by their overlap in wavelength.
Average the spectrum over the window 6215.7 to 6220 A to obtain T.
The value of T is 7.08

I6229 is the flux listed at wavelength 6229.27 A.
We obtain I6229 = 6.882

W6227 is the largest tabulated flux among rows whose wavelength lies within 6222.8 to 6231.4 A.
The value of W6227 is 7.648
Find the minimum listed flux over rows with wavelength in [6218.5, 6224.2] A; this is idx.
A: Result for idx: 6.91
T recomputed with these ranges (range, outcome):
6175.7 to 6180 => 7.26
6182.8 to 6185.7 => 6.61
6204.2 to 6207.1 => 7.31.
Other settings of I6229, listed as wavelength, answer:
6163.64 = 7.642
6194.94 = 6.548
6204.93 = 7.515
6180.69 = 7.474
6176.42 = 7.234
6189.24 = 6.951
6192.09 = 6.506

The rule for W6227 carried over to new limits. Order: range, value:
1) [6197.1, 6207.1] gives 7.515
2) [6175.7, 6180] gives 7.394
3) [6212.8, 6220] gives 7.592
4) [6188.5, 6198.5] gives 7.461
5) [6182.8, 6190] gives 7.294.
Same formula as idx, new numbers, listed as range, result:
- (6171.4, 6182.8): 5.96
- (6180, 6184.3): 6.755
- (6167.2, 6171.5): 6.375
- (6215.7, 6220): 7.001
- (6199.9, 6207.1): 6.502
